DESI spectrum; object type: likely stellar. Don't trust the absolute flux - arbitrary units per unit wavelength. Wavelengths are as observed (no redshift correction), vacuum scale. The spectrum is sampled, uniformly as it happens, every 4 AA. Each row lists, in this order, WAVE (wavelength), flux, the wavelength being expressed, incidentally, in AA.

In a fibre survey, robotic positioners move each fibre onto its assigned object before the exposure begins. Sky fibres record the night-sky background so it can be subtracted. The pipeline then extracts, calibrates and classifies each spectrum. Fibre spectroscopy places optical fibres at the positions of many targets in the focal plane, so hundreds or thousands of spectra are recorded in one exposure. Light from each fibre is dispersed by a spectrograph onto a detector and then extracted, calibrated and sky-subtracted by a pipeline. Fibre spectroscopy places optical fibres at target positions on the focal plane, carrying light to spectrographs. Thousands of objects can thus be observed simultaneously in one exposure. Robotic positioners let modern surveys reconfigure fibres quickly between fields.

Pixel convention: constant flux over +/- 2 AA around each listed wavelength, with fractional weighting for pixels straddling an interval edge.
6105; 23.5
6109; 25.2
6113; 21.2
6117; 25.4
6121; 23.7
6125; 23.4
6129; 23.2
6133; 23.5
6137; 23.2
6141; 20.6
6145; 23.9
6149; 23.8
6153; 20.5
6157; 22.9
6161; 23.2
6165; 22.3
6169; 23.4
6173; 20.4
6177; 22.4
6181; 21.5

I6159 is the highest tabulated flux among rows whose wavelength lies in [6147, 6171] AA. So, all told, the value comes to 23.8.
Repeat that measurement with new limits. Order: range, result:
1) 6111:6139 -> 25.4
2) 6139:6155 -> 23.9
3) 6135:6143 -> 23.2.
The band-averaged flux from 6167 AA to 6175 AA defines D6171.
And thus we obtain 21.9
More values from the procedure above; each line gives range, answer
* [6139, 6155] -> 22.2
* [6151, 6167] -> 22.2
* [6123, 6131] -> 23.3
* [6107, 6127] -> 23.8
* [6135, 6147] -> 22.6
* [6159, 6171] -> 23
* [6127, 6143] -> 22.6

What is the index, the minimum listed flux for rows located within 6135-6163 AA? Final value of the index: 20.5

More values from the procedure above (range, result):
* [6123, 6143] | 20.6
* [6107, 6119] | 21.2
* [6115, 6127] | 23.4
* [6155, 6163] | 22.9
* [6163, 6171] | 22.3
